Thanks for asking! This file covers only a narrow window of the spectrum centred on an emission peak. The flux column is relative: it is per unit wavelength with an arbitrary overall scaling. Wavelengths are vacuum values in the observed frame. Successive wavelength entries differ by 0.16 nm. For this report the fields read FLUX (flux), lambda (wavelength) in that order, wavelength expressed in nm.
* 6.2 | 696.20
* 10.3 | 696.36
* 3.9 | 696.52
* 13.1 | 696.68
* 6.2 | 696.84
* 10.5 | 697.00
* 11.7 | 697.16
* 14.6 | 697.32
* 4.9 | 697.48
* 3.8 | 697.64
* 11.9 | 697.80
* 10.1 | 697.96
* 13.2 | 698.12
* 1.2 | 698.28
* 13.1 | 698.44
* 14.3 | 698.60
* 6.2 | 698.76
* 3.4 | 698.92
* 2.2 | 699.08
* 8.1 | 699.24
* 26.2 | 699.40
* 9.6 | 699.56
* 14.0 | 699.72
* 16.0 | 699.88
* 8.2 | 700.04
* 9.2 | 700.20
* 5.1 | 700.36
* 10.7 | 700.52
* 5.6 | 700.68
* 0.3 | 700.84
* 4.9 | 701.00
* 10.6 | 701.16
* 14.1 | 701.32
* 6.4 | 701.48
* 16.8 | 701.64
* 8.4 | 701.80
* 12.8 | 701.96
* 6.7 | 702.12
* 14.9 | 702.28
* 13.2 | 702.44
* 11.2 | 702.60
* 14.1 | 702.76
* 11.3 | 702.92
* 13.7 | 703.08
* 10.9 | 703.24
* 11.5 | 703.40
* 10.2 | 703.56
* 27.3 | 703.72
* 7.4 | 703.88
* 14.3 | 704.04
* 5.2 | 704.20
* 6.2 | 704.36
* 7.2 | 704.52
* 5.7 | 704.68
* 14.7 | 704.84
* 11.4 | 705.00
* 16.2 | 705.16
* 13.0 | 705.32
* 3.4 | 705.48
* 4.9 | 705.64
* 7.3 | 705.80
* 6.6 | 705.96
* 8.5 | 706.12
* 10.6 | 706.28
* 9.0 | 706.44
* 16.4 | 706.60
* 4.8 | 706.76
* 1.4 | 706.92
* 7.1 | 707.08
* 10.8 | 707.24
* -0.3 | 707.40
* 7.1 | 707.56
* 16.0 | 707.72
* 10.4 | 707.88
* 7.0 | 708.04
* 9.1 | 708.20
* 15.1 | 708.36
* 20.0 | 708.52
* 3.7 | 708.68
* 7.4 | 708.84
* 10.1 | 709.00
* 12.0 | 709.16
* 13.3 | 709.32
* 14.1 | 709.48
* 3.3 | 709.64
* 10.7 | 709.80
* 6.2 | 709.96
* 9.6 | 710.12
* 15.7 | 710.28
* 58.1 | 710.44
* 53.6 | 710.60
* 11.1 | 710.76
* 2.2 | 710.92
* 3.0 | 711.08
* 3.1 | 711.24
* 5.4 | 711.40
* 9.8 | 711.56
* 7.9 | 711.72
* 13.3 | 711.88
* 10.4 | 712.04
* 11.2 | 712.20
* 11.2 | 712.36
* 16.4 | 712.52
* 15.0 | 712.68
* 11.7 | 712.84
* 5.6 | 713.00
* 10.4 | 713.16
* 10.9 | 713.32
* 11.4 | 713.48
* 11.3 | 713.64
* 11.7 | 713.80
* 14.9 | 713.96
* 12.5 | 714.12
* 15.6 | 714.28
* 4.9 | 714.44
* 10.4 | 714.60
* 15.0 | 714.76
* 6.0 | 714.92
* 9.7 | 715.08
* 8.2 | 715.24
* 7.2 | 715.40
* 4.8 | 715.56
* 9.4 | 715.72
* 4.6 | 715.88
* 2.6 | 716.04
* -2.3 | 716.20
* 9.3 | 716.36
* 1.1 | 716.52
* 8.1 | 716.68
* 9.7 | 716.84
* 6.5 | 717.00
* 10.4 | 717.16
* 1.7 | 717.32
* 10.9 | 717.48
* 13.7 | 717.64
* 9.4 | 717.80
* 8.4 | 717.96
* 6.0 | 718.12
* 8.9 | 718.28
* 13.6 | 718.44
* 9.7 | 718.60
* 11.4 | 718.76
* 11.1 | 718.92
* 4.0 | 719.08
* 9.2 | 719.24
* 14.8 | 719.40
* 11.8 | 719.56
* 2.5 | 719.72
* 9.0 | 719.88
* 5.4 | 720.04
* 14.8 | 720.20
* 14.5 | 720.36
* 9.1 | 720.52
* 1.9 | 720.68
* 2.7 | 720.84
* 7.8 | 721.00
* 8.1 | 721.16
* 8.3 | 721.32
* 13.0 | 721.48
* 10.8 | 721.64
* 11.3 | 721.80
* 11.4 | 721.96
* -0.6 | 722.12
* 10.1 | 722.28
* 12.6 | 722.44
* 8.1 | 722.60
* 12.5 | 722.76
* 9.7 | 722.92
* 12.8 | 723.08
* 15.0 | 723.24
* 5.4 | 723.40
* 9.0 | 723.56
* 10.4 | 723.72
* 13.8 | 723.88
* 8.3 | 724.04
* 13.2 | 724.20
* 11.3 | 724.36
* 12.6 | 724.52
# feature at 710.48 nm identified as [O III] 5007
